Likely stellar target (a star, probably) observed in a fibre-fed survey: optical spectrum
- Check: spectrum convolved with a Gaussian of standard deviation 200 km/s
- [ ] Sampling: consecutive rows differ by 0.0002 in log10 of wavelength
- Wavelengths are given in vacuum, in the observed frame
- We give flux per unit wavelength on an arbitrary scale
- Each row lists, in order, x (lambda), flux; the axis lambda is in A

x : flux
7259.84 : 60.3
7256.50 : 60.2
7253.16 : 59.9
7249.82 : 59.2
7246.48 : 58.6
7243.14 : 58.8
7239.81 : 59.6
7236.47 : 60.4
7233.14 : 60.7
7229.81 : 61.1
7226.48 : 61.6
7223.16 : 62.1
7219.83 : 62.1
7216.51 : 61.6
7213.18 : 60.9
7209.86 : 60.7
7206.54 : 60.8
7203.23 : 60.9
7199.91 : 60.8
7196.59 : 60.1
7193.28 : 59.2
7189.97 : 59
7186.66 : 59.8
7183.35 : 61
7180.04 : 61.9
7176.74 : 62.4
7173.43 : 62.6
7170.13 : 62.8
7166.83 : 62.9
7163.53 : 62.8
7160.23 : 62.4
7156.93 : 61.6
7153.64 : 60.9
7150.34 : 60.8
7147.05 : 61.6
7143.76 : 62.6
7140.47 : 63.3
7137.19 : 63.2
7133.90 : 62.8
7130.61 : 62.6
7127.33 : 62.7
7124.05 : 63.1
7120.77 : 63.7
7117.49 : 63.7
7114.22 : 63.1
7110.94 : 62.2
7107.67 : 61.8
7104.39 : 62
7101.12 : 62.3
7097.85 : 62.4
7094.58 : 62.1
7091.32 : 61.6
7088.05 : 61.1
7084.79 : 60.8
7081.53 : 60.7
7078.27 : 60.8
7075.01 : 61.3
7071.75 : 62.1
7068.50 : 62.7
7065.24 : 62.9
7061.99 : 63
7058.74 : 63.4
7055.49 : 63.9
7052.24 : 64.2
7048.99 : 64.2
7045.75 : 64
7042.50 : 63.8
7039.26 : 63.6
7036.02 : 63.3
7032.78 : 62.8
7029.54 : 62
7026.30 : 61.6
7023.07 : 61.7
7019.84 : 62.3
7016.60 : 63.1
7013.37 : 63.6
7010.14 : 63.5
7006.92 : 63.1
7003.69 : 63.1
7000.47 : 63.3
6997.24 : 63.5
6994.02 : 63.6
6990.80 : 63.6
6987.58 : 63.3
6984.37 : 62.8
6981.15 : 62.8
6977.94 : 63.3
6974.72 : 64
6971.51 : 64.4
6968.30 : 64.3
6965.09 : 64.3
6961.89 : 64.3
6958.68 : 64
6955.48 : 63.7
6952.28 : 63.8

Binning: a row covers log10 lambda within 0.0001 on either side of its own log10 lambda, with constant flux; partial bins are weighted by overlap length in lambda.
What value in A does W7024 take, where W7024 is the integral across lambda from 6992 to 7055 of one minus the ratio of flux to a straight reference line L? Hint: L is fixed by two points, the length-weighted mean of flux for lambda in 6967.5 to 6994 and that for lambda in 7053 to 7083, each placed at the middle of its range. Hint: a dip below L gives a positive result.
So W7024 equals -0.2 A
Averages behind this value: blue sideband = 63.5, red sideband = 62.4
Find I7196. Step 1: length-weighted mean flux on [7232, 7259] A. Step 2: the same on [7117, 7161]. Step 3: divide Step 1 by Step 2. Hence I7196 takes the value 0.96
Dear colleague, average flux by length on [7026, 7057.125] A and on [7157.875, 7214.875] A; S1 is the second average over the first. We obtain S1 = 1.0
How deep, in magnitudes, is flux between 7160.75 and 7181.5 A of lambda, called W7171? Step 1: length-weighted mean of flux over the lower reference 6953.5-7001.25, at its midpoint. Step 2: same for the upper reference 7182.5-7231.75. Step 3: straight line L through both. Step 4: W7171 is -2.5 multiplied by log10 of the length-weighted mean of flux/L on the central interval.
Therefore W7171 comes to -0.02 mag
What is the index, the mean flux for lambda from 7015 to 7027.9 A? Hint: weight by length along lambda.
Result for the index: 62.2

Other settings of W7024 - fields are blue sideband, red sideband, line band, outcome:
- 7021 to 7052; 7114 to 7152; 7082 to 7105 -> 0.4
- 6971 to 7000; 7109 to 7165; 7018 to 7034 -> 0.3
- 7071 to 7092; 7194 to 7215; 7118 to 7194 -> -1.5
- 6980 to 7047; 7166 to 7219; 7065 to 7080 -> 0.1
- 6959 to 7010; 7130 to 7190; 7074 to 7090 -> 0.5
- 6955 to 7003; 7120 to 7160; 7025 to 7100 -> 0.6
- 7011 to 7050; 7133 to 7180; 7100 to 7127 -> -0.1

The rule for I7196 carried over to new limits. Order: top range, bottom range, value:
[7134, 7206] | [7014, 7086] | 0.98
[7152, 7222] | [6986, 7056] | 0.97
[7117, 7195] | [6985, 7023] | 0.98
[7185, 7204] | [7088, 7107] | 0.97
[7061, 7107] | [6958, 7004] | 0.97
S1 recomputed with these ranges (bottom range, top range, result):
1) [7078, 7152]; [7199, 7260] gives 0.97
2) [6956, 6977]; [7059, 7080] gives 0.97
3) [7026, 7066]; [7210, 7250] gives 0.96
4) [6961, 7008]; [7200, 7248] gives 0.96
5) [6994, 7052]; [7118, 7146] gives 1.00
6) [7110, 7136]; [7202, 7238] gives 0.97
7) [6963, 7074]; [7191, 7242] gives 0.96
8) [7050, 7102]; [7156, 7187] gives 1.00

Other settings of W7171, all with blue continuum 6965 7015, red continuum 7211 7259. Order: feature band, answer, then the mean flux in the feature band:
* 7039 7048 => -0.02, 63.9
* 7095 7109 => 0.00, 62.1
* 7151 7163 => 0.00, 61.6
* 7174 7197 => 0.01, 60.6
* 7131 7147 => -0.02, 62.8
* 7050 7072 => -0.01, 63.3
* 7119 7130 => -0.02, 63.1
